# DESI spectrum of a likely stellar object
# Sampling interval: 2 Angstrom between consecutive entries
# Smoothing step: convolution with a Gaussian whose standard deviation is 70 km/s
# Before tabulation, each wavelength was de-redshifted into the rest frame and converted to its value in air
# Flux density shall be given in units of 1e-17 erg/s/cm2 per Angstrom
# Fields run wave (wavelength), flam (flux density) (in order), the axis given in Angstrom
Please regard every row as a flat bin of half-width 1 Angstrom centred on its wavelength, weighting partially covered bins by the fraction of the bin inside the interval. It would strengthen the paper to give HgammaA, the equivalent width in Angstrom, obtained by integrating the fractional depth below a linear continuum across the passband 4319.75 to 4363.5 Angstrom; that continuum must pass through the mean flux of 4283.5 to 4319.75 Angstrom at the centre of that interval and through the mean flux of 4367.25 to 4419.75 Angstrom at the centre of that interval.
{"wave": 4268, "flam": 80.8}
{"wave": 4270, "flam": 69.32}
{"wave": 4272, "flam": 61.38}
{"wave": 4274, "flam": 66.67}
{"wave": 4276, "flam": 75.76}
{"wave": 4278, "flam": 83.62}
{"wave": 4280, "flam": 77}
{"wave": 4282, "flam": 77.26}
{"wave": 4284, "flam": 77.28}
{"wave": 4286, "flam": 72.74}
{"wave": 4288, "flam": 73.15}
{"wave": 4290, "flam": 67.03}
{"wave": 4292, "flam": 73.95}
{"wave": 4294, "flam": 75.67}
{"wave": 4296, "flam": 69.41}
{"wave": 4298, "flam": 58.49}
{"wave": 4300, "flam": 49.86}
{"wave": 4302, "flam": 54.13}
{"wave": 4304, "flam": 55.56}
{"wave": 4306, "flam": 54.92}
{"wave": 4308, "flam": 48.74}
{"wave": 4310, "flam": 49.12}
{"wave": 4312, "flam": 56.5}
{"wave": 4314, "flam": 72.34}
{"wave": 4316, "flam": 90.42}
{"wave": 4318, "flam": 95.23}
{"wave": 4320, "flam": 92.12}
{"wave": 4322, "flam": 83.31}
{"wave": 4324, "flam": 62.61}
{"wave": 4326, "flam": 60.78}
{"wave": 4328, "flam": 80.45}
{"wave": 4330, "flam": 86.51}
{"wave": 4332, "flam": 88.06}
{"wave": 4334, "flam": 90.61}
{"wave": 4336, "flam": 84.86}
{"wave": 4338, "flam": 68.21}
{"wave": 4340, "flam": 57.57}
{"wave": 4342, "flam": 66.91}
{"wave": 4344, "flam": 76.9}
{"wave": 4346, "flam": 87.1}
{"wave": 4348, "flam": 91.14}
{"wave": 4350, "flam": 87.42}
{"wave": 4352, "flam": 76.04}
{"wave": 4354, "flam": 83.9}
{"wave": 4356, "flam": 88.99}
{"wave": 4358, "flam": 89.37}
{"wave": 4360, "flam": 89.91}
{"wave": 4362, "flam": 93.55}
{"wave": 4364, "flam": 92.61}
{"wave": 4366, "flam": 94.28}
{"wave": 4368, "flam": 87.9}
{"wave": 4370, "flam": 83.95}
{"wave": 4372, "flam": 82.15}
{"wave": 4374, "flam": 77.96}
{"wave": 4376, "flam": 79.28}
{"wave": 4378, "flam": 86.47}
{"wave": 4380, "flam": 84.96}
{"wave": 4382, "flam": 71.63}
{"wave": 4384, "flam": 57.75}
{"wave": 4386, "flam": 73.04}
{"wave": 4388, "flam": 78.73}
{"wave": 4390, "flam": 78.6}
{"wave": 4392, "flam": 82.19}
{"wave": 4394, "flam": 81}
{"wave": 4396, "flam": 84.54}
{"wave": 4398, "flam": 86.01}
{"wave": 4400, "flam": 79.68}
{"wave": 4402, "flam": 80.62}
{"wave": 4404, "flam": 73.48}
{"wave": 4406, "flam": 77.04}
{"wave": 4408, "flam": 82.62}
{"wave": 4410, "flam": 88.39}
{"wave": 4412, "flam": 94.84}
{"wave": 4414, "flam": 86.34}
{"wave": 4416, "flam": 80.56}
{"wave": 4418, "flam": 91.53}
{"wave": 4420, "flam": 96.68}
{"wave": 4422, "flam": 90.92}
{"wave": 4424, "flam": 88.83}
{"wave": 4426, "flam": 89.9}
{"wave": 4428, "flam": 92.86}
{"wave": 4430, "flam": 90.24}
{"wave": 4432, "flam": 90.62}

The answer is -4.8 Angstrom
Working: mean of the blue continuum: 66.7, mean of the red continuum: 81.4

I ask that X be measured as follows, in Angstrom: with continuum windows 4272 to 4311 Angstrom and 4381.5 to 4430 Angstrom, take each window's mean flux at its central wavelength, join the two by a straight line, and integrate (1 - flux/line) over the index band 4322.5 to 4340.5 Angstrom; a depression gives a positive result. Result -1.0 Angstrom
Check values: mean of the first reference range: 66.2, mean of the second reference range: 83.1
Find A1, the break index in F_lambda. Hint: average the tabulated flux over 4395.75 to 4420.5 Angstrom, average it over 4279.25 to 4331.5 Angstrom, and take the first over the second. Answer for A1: 1.2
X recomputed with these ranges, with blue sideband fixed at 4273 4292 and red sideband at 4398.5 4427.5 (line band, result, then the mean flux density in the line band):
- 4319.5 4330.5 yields 0.23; 76.6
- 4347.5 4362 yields -1.11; 87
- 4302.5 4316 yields 3.20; 58.7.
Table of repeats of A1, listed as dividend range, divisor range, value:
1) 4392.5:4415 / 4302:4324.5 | 1.21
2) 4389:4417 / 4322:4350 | 1.06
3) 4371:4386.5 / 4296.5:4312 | 1.43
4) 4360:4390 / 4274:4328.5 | 1.17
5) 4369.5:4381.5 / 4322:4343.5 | 1.09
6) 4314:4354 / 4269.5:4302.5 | 1.15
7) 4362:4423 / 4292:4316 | 1.37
